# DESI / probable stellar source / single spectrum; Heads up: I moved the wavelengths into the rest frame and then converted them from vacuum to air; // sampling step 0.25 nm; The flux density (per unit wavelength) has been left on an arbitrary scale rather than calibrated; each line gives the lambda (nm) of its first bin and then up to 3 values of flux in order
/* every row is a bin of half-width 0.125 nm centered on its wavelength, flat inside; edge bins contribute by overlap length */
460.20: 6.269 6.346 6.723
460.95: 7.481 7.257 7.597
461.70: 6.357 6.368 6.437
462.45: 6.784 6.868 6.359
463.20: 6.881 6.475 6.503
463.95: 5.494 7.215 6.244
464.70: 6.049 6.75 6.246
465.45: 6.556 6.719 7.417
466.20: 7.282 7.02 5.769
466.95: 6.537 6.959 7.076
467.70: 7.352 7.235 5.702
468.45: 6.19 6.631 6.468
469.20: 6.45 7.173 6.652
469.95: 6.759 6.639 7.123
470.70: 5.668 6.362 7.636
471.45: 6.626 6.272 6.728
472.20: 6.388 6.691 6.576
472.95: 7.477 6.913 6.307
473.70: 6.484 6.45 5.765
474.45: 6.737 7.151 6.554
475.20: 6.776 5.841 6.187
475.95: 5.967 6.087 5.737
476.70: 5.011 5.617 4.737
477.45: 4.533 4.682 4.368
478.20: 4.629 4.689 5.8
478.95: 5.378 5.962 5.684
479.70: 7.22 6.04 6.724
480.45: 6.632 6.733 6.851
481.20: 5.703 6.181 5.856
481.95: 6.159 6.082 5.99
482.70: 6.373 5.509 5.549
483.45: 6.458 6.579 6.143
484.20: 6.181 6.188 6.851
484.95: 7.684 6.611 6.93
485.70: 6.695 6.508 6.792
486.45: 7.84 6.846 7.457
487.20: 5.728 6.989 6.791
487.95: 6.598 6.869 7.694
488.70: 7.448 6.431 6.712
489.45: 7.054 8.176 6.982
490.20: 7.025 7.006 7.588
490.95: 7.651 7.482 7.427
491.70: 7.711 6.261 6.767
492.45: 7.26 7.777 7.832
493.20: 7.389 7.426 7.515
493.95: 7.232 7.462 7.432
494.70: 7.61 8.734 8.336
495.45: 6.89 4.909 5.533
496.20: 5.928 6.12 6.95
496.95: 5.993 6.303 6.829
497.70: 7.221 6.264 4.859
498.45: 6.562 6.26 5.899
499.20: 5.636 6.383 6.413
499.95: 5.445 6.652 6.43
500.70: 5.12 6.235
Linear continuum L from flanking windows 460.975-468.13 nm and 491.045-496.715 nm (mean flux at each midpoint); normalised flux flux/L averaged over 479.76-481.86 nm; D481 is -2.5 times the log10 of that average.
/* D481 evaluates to 0.09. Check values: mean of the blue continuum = 6.71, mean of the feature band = 6.36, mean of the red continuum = 7.14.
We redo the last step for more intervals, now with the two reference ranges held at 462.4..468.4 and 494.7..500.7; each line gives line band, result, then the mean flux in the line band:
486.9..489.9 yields -0.09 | 6.98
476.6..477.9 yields 0.32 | 4.88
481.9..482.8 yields 0.06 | 6.14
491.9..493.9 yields -0.14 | 7.31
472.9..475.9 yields 0.01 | 6.52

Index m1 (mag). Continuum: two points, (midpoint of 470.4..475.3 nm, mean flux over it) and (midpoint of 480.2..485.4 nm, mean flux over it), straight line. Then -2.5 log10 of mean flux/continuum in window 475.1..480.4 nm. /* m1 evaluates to 0.16 mag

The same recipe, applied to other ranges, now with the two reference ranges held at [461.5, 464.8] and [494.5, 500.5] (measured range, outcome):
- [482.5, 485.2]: 0.02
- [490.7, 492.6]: -0.13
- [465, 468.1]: -0.06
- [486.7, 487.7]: -0.05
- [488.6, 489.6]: -0.08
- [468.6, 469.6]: -0.03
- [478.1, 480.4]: 0.11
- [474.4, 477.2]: 0.07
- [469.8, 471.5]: -0.03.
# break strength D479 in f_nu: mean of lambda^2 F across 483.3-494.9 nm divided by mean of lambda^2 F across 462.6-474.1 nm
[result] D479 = 1.16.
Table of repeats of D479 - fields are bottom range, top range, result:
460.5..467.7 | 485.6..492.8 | 1.18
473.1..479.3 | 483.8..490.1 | 1.25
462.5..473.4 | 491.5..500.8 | 1.13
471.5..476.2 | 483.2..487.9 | 1.08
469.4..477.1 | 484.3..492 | 1.16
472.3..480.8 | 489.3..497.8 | 1.27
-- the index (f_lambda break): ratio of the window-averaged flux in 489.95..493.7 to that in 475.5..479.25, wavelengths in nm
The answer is 1.4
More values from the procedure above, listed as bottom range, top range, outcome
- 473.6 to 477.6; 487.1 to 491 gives 1.18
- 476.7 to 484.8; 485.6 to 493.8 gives 1.22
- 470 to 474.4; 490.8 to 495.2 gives 1.14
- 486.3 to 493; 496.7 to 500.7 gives 0.87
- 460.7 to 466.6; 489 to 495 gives 1.10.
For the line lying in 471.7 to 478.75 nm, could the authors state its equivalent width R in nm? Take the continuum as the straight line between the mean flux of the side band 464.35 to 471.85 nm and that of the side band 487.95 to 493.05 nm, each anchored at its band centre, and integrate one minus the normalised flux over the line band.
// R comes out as 0.893 nm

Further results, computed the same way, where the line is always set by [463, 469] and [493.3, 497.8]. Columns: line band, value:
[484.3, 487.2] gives -0.03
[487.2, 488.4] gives 0.01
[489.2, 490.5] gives -0.07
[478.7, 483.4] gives 0.43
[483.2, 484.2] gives 0.08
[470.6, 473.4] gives 0.00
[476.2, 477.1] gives 0.16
